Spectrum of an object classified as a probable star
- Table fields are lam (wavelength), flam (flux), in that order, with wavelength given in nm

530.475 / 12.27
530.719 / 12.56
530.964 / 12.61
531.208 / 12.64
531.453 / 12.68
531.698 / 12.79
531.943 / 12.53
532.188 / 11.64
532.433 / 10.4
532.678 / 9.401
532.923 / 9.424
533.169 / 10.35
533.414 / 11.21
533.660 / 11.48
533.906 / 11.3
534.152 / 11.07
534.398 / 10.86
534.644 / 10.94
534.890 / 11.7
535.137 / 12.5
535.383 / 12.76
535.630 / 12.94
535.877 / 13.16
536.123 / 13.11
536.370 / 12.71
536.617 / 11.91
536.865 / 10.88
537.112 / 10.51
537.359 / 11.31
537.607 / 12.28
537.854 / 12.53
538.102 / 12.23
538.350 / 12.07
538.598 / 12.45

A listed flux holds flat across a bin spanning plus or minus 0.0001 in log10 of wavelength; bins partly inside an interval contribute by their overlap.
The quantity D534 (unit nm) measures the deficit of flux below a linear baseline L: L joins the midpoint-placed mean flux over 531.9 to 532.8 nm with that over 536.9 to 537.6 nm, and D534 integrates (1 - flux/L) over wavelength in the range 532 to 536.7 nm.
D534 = -0.24 nm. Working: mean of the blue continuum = 10.9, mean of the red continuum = 11.1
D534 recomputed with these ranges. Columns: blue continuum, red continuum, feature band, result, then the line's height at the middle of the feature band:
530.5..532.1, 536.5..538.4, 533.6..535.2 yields 0.10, 12.1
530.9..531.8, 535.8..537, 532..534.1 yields 0.31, 12.6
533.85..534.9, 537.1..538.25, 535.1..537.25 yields -0.14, 11.5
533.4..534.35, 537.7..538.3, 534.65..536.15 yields -0.11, 11.6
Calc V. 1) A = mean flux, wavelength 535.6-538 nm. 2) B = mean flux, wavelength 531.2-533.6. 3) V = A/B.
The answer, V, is 1.1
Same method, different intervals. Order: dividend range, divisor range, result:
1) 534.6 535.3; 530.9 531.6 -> 0.94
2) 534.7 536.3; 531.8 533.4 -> 1.18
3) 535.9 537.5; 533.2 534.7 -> 1.07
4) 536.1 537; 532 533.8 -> 1.13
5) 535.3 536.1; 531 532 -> 1.03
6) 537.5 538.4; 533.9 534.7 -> 1.12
